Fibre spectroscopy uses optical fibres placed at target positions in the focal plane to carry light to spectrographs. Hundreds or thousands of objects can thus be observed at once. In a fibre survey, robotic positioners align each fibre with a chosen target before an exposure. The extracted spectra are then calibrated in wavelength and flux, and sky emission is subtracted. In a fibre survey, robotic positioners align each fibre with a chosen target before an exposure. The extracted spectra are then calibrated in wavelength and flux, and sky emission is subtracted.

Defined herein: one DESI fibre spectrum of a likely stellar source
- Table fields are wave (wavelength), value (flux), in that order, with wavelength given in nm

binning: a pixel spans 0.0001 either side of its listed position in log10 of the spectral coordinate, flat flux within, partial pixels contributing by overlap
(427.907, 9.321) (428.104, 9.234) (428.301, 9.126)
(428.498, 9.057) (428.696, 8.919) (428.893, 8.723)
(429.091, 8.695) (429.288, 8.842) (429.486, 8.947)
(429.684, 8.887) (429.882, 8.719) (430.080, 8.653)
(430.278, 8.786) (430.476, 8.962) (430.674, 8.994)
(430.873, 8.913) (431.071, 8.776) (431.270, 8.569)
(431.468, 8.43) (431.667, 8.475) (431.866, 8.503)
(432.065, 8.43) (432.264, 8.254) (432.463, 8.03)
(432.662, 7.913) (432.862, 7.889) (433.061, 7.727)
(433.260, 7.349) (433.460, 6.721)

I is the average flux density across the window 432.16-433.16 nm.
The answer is 7.96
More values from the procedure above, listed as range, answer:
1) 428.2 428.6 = 9.09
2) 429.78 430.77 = 8.83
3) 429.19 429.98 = 8.84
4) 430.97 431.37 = 8.69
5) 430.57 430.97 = 8.95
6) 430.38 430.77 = 8.98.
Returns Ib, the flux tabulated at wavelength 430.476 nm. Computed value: 8.962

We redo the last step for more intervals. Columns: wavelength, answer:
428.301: 9.126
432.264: 8.254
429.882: 8.719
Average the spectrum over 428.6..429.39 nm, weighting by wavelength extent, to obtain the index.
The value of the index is 8.8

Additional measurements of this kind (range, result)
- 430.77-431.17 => 8.84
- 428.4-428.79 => 8.97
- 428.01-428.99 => 9.01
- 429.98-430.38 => 8.73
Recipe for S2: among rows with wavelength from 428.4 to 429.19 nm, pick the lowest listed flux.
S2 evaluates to 8.695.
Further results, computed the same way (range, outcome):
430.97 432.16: 8.43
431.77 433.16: 7.727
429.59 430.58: 8.653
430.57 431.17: 8.776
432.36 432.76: 7.913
